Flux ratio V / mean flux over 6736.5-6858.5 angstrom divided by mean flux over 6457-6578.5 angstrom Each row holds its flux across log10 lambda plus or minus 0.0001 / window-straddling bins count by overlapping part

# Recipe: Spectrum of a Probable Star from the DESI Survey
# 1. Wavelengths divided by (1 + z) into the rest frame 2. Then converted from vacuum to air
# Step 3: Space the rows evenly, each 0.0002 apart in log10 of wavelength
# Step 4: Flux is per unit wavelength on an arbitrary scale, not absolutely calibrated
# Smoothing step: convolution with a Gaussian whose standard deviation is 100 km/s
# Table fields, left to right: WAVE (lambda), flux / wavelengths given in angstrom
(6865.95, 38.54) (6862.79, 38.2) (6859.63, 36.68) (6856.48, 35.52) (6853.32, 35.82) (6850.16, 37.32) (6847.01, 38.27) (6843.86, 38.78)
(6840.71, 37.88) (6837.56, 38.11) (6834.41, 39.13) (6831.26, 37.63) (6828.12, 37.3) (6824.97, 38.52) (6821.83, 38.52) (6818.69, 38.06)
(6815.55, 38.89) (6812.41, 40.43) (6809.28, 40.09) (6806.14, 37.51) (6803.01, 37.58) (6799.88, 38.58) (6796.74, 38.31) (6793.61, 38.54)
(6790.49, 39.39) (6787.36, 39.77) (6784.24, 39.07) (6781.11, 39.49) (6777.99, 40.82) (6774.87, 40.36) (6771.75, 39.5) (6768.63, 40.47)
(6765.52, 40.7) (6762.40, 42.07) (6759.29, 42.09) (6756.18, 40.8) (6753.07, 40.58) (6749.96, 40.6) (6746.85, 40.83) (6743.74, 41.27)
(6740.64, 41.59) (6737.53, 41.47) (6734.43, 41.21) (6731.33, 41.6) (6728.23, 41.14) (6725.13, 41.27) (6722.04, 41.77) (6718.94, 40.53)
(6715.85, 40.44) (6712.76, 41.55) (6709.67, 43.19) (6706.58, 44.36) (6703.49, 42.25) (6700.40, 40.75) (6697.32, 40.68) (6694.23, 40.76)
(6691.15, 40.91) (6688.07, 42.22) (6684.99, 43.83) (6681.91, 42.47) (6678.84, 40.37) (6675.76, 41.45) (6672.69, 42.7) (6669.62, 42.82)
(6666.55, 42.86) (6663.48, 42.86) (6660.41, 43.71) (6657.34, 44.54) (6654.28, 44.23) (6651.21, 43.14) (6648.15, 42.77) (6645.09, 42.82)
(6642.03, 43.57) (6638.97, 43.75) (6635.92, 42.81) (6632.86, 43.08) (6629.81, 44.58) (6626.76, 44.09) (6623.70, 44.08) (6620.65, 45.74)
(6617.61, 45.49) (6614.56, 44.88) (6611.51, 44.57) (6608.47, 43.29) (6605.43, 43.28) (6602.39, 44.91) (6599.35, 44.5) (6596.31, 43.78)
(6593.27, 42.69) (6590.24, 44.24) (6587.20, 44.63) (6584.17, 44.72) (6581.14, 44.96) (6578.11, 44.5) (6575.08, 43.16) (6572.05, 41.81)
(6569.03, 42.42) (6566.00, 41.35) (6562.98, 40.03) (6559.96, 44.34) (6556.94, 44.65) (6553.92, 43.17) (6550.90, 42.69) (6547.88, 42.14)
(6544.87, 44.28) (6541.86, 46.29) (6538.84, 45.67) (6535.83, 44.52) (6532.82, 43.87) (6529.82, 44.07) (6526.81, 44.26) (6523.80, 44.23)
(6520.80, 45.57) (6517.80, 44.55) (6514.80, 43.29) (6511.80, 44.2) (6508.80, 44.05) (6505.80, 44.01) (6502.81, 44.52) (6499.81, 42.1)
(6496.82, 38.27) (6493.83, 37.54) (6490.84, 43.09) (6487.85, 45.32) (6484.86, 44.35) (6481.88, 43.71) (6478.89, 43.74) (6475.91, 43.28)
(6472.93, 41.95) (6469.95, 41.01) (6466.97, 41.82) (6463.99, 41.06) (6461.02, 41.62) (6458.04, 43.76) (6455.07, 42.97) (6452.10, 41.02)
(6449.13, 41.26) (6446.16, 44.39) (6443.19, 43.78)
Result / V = 0.9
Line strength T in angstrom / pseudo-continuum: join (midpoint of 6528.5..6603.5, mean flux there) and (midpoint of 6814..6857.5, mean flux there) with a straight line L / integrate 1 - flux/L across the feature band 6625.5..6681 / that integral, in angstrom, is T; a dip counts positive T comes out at -1.69 angstrom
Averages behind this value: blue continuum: 43.7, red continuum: 37.9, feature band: 43.1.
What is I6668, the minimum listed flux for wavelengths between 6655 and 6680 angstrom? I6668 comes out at 40.37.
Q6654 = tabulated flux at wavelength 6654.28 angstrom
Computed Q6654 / 44.23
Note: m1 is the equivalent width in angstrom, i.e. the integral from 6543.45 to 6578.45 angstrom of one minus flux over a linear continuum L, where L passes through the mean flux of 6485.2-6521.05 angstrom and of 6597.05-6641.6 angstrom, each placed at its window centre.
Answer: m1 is 0.6 angstrom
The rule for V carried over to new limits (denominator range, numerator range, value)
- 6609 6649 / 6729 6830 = 0.91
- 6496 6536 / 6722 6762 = 0.94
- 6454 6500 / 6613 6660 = 1.04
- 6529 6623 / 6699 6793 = 0.93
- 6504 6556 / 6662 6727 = 0.95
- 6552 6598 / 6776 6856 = 0.89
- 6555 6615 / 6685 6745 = 0.95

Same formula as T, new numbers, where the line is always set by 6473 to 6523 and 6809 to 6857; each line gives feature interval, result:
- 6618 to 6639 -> -1.5 angstrom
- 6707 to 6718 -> -0.5 angstrom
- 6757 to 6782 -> -1.0 angstrom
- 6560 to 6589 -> -0.8 angstrom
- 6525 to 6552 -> -1.0 angstrom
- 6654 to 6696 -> -2.0 angstrom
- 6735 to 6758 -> -0.9 angstrom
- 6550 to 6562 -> -0.4 angstrom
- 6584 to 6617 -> -2.0 angstrom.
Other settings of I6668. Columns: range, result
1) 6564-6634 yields 41.35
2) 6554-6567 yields 40.03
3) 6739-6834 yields 37.3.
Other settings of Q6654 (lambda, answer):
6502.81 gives 44.52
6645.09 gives 42.82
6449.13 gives 41.26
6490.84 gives 43.09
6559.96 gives 44.34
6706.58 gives 44.36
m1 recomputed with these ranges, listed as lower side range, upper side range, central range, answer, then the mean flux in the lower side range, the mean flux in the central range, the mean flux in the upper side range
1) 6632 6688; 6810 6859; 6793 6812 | 0.18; 43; 38.5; 38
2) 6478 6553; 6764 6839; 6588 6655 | -3.22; 43.6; 43.9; 39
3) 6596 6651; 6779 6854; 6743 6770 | -0.56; 44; 41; 38.5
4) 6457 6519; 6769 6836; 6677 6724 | -1.83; 42.7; 41.7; 39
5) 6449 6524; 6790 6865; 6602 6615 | -0.93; 42.8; 44.1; 38.1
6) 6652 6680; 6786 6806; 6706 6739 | -0.48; 42.9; 41.6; 38.6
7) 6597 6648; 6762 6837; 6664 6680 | 0.21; 44.1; 42.1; 39.1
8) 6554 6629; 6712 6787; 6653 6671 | -0.42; 43.8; 43.5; 40.9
